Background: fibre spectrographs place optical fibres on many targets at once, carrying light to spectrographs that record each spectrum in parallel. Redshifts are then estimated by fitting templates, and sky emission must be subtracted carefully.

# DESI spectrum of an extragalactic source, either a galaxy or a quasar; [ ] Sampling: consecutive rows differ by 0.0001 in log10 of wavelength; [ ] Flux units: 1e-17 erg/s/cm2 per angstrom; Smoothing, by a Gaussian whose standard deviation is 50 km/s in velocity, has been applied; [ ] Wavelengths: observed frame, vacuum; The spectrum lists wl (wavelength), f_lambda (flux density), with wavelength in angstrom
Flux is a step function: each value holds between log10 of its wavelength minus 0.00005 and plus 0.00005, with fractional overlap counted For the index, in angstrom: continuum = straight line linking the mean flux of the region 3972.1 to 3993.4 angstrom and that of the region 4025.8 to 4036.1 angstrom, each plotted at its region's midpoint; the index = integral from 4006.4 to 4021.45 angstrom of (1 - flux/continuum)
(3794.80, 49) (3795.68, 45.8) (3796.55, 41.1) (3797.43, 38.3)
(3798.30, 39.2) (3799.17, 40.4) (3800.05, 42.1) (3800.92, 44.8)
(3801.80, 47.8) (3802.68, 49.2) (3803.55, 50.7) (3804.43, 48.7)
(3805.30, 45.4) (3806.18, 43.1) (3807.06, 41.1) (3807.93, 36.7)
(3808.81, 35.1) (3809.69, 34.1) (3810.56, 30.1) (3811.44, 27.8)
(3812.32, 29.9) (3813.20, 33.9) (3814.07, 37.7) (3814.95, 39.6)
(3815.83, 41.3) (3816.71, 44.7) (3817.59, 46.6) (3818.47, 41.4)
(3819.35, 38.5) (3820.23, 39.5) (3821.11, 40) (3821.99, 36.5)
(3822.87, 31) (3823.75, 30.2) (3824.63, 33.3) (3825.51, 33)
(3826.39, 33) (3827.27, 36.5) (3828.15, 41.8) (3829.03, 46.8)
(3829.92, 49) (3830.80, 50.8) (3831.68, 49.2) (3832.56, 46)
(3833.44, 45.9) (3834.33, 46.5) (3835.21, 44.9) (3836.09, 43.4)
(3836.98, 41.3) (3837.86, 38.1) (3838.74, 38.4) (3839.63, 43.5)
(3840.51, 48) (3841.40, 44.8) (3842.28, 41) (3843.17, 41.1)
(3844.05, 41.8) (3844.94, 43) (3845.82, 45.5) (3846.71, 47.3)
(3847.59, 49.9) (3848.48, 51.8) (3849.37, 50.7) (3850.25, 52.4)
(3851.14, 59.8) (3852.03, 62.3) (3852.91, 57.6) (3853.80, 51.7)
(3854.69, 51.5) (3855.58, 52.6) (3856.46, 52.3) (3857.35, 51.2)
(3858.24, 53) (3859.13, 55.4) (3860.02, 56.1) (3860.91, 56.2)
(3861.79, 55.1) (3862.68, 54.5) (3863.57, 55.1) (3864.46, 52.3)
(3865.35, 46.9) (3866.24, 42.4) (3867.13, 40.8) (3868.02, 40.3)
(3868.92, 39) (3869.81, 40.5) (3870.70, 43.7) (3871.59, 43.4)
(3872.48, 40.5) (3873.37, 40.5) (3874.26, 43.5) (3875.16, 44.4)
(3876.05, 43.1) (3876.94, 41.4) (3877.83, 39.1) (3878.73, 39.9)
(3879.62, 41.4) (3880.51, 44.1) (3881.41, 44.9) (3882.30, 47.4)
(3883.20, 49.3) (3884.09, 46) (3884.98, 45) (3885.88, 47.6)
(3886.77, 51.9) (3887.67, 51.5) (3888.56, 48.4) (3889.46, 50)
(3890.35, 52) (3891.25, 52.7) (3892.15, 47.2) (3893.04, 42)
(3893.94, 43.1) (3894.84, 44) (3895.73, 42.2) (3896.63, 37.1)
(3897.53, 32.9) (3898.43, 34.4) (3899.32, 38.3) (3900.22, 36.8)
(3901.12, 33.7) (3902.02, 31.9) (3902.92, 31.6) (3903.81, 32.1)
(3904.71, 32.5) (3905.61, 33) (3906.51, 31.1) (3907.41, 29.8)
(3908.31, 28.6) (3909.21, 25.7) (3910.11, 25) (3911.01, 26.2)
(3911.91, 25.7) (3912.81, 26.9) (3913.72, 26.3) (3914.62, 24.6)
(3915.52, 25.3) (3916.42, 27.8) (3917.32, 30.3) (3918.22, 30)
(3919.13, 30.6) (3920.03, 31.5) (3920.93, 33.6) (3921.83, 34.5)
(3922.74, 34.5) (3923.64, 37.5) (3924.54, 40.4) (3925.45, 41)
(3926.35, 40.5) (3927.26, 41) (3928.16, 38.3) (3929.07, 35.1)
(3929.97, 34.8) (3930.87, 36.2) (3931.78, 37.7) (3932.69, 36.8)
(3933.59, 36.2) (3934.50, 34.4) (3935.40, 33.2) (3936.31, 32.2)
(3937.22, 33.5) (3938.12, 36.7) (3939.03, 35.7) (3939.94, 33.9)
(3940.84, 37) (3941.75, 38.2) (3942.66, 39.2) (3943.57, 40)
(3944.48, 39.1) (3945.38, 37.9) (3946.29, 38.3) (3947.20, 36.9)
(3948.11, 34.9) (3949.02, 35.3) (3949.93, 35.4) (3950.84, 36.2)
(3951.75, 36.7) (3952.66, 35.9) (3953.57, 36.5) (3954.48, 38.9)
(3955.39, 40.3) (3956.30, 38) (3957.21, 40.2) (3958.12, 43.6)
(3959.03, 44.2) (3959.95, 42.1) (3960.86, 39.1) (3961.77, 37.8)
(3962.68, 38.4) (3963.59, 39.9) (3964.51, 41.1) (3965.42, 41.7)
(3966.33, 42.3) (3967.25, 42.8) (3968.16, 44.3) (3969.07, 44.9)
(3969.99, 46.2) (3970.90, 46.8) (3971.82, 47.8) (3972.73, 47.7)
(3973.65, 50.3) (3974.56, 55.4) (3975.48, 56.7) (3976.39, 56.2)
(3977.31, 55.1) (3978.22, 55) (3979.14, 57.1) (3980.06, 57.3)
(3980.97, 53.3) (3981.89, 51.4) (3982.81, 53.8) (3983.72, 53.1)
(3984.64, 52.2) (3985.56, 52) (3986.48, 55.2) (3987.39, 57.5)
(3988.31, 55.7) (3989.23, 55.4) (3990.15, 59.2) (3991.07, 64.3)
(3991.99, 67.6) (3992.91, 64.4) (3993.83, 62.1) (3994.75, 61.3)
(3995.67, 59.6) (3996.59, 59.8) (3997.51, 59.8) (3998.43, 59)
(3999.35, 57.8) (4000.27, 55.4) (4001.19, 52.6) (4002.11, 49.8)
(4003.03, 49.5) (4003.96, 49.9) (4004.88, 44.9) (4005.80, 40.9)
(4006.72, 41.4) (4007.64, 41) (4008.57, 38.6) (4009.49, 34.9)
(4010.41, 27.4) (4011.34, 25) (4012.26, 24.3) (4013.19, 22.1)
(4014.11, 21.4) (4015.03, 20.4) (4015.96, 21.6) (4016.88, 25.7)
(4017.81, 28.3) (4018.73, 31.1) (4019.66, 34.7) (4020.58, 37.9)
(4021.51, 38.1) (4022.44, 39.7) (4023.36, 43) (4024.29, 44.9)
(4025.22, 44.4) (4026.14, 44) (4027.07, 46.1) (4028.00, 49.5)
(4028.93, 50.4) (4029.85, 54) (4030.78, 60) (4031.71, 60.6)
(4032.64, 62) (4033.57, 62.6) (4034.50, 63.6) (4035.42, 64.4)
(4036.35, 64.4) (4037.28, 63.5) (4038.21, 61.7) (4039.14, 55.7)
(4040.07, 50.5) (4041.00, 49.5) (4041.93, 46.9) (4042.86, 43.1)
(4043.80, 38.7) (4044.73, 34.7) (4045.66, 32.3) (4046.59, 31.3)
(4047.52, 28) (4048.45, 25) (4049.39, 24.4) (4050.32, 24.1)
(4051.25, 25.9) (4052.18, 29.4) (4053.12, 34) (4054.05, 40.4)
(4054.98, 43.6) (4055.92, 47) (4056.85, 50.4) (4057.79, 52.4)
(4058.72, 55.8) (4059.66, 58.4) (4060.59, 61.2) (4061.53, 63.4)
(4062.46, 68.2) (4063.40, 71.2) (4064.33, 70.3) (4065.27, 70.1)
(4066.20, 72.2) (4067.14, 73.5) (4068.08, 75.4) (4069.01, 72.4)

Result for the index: 7.1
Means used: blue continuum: 55.9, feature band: 29.8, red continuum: 56.4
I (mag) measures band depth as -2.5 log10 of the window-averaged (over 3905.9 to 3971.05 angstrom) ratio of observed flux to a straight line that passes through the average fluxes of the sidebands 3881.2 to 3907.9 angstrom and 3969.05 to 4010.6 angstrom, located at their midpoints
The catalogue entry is 0.285 mag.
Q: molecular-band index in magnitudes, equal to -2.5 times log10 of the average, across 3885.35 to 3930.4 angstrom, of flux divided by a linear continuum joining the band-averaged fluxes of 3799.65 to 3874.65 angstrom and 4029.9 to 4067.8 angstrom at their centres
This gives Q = 0.28 mag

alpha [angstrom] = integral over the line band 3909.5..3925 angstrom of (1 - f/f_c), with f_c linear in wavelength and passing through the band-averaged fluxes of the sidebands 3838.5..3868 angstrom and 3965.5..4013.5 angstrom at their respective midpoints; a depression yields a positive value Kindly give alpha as 6.2 angstrom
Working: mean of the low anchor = 49.8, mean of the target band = 30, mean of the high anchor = 50.4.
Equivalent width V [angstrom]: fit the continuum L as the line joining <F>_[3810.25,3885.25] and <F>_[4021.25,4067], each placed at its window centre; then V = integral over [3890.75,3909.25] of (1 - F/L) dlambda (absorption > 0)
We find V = 3.74 angstrom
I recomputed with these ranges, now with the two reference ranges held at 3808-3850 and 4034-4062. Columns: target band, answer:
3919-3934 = 0.17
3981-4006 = -0.25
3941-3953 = 0.17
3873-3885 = -0.04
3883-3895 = -0.14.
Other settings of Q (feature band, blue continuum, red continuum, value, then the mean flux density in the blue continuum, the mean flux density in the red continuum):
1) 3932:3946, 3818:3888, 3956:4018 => 0.27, 45.5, 46.9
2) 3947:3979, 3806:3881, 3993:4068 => 0.06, 43.9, 46.8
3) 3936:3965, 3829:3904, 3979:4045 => 0.24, 45.8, 48.4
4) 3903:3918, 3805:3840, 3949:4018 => 0.45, 39.6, 45.9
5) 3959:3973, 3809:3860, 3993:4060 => 0.03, 43.7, 44.2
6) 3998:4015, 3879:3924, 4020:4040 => 0.23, 37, 52.7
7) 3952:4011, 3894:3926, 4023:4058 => -0.23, 32.4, 45.9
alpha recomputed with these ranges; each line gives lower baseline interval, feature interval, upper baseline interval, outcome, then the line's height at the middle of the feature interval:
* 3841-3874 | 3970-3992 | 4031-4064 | -2.67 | 48.5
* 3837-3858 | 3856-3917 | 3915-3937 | 1.24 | 41.6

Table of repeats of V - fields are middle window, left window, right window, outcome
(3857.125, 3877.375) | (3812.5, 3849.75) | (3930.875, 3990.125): -2.1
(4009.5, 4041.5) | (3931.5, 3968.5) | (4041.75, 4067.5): 0.6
